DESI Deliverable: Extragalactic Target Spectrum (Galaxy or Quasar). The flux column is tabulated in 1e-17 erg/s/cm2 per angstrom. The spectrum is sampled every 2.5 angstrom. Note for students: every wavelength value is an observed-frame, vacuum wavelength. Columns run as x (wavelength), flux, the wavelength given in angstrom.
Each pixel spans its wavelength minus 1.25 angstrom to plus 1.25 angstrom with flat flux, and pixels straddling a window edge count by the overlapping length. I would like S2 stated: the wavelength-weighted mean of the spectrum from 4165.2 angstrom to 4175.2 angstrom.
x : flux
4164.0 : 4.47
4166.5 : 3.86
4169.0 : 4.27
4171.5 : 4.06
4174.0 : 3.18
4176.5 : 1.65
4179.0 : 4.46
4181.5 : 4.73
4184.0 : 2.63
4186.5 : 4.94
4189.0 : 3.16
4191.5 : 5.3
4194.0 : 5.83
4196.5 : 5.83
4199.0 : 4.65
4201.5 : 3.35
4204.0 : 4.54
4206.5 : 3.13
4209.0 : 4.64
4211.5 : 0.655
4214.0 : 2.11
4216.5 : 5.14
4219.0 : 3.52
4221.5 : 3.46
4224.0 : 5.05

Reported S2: 3.85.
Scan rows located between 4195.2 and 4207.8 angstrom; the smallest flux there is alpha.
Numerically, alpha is 3.13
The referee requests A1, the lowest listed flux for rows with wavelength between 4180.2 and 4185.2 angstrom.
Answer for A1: 2.63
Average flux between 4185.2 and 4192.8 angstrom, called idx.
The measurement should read 4.46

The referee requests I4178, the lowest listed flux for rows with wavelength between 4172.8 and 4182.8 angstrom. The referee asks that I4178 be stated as 1.65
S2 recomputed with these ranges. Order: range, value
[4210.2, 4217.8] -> 2.65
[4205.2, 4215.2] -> 2.65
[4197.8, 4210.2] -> 4.06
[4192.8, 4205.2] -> 4.84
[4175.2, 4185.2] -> 3.37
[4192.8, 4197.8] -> 5.82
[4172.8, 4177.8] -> 2.43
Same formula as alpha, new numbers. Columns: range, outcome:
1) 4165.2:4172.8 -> 3.86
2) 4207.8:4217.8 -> 0.655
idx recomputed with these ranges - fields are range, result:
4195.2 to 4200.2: 5.25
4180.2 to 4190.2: 3.87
